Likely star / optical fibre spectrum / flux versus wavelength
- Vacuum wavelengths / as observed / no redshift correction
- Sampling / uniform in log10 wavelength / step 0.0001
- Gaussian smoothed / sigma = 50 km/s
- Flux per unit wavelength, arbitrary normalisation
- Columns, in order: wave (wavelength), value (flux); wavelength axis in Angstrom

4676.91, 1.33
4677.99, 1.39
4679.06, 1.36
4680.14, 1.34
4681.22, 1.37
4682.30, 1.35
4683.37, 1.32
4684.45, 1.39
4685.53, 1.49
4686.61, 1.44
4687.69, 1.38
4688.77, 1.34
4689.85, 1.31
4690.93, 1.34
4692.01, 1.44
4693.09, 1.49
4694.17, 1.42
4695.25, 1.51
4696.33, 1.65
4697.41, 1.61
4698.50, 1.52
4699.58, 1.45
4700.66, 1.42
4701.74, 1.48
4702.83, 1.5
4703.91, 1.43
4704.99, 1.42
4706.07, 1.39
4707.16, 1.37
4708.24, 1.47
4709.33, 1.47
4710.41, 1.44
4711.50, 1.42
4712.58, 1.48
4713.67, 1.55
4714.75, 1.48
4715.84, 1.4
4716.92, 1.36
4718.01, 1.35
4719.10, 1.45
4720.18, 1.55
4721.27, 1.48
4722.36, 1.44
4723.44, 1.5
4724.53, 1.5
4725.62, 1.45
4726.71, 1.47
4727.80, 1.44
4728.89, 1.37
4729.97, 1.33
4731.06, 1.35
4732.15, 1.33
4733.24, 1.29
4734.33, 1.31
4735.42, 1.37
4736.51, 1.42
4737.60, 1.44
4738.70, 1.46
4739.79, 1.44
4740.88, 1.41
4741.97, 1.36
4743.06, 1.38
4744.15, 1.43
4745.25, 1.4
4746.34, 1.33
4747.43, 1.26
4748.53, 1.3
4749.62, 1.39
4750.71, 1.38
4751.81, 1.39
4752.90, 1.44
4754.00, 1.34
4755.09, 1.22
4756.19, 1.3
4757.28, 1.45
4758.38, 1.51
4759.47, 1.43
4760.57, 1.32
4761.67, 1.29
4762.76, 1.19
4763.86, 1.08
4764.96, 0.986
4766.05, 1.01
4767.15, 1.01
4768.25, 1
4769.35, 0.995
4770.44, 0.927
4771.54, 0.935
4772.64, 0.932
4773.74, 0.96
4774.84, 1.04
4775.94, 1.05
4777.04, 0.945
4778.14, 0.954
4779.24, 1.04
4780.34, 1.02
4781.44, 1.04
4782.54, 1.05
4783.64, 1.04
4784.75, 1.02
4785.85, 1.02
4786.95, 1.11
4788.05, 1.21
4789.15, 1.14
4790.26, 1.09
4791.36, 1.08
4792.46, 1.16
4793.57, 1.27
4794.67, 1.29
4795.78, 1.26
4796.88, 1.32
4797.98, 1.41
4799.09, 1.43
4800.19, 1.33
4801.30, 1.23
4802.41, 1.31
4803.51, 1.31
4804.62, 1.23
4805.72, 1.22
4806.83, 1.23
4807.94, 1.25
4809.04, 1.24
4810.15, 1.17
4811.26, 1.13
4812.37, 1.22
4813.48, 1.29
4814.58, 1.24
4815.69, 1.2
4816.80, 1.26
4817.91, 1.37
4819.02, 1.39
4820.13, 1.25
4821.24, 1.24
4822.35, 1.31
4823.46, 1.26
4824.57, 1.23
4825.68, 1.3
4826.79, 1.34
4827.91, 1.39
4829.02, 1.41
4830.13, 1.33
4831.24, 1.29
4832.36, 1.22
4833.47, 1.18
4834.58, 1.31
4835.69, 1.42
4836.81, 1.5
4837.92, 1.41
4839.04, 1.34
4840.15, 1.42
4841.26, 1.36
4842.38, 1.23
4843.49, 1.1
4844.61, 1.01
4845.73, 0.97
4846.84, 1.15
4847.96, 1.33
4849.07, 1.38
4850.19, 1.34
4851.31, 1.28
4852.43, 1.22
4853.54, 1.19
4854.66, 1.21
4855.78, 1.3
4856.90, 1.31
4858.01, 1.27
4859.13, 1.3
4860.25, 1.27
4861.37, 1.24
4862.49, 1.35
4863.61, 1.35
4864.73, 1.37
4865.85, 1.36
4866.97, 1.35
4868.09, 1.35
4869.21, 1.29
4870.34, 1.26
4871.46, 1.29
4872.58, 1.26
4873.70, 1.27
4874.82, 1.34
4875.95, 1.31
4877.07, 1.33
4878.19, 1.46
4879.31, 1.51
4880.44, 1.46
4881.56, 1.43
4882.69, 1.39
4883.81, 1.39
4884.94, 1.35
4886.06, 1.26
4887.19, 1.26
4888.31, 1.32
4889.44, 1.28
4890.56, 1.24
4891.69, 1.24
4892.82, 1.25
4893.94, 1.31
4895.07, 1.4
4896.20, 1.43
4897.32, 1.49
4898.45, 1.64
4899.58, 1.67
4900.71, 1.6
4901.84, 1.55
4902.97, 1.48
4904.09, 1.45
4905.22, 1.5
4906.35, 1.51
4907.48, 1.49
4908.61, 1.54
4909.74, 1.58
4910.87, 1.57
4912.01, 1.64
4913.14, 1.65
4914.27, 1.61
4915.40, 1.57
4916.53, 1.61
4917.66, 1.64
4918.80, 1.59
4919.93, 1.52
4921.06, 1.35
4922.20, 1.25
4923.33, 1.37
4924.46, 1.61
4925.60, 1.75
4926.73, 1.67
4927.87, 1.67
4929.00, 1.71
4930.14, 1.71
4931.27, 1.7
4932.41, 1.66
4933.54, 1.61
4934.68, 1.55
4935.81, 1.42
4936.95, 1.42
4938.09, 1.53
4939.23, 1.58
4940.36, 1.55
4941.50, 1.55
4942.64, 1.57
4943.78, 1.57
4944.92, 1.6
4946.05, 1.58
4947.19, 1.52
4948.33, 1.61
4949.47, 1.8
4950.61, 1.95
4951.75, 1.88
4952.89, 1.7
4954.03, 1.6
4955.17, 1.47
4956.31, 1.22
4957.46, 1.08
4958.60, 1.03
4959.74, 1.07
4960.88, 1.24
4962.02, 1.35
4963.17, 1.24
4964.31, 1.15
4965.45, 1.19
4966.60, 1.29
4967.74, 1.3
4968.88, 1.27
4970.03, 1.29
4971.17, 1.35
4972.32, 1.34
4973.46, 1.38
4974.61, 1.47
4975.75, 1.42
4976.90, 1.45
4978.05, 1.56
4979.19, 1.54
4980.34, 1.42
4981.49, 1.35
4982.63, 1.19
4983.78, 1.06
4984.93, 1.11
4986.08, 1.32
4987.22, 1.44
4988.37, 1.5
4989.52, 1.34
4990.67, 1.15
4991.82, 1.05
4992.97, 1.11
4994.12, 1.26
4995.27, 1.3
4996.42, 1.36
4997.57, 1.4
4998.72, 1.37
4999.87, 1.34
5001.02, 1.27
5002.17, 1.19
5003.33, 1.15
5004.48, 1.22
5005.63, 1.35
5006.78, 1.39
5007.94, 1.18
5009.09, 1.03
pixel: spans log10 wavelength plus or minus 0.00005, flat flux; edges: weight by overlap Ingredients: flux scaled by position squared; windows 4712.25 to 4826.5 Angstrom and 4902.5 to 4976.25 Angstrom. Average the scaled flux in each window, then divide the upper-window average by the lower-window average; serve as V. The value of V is 1.3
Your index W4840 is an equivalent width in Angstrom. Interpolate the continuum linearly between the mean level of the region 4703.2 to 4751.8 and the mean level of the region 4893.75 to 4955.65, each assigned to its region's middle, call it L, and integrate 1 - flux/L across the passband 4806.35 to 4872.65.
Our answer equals 9.9 Angstrom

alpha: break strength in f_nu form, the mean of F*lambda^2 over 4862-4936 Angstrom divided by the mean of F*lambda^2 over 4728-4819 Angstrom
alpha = 1.3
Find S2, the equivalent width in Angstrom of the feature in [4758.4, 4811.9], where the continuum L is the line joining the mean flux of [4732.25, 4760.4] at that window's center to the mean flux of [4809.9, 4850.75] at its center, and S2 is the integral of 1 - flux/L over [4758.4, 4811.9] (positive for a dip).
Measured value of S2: 7.5 Angstrom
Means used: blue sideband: 1.38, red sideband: 1.28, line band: 1.14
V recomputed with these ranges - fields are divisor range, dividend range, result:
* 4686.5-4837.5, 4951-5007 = 1.11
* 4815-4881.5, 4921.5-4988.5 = 1.17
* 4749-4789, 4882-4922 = 1.36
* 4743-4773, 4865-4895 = 1.13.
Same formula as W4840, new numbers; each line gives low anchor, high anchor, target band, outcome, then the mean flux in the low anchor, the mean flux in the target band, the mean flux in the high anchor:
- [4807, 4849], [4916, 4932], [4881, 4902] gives 1.23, 1.27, 1.39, 1.58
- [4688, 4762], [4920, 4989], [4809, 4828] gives 2.18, 1.42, 1.27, 1.45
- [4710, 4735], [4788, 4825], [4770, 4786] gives 3.81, 1.42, 0.998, 1.25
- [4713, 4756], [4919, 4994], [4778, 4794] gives 3.66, 1.4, 1.08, 1.43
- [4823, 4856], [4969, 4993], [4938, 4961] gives -3.42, 1.28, 1.51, 1.33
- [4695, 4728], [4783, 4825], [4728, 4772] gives 2.53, 1.47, 1.29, 1.23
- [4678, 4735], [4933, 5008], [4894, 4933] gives -4.77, 1.43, 1.56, 1.38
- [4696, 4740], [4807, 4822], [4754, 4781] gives 4.66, 1.44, 1.11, 1.25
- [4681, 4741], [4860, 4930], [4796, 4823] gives 3.06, 1.43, 1.27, 1.44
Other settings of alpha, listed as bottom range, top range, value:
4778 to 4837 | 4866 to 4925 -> 1.20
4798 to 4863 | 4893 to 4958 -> 1.27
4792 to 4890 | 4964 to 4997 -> 1.07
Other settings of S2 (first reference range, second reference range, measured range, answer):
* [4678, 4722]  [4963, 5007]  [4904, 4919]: -2.61 Angstrom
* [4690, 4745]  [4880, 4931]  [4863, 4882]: 1.66 Angstrom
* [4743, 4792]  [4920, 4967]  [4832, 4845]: 0.01 Angstrom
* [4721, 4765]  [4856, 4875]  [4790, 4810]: 1.20 Angstrom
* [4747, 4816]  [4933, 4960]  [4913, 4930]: -1.16 Angstrom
